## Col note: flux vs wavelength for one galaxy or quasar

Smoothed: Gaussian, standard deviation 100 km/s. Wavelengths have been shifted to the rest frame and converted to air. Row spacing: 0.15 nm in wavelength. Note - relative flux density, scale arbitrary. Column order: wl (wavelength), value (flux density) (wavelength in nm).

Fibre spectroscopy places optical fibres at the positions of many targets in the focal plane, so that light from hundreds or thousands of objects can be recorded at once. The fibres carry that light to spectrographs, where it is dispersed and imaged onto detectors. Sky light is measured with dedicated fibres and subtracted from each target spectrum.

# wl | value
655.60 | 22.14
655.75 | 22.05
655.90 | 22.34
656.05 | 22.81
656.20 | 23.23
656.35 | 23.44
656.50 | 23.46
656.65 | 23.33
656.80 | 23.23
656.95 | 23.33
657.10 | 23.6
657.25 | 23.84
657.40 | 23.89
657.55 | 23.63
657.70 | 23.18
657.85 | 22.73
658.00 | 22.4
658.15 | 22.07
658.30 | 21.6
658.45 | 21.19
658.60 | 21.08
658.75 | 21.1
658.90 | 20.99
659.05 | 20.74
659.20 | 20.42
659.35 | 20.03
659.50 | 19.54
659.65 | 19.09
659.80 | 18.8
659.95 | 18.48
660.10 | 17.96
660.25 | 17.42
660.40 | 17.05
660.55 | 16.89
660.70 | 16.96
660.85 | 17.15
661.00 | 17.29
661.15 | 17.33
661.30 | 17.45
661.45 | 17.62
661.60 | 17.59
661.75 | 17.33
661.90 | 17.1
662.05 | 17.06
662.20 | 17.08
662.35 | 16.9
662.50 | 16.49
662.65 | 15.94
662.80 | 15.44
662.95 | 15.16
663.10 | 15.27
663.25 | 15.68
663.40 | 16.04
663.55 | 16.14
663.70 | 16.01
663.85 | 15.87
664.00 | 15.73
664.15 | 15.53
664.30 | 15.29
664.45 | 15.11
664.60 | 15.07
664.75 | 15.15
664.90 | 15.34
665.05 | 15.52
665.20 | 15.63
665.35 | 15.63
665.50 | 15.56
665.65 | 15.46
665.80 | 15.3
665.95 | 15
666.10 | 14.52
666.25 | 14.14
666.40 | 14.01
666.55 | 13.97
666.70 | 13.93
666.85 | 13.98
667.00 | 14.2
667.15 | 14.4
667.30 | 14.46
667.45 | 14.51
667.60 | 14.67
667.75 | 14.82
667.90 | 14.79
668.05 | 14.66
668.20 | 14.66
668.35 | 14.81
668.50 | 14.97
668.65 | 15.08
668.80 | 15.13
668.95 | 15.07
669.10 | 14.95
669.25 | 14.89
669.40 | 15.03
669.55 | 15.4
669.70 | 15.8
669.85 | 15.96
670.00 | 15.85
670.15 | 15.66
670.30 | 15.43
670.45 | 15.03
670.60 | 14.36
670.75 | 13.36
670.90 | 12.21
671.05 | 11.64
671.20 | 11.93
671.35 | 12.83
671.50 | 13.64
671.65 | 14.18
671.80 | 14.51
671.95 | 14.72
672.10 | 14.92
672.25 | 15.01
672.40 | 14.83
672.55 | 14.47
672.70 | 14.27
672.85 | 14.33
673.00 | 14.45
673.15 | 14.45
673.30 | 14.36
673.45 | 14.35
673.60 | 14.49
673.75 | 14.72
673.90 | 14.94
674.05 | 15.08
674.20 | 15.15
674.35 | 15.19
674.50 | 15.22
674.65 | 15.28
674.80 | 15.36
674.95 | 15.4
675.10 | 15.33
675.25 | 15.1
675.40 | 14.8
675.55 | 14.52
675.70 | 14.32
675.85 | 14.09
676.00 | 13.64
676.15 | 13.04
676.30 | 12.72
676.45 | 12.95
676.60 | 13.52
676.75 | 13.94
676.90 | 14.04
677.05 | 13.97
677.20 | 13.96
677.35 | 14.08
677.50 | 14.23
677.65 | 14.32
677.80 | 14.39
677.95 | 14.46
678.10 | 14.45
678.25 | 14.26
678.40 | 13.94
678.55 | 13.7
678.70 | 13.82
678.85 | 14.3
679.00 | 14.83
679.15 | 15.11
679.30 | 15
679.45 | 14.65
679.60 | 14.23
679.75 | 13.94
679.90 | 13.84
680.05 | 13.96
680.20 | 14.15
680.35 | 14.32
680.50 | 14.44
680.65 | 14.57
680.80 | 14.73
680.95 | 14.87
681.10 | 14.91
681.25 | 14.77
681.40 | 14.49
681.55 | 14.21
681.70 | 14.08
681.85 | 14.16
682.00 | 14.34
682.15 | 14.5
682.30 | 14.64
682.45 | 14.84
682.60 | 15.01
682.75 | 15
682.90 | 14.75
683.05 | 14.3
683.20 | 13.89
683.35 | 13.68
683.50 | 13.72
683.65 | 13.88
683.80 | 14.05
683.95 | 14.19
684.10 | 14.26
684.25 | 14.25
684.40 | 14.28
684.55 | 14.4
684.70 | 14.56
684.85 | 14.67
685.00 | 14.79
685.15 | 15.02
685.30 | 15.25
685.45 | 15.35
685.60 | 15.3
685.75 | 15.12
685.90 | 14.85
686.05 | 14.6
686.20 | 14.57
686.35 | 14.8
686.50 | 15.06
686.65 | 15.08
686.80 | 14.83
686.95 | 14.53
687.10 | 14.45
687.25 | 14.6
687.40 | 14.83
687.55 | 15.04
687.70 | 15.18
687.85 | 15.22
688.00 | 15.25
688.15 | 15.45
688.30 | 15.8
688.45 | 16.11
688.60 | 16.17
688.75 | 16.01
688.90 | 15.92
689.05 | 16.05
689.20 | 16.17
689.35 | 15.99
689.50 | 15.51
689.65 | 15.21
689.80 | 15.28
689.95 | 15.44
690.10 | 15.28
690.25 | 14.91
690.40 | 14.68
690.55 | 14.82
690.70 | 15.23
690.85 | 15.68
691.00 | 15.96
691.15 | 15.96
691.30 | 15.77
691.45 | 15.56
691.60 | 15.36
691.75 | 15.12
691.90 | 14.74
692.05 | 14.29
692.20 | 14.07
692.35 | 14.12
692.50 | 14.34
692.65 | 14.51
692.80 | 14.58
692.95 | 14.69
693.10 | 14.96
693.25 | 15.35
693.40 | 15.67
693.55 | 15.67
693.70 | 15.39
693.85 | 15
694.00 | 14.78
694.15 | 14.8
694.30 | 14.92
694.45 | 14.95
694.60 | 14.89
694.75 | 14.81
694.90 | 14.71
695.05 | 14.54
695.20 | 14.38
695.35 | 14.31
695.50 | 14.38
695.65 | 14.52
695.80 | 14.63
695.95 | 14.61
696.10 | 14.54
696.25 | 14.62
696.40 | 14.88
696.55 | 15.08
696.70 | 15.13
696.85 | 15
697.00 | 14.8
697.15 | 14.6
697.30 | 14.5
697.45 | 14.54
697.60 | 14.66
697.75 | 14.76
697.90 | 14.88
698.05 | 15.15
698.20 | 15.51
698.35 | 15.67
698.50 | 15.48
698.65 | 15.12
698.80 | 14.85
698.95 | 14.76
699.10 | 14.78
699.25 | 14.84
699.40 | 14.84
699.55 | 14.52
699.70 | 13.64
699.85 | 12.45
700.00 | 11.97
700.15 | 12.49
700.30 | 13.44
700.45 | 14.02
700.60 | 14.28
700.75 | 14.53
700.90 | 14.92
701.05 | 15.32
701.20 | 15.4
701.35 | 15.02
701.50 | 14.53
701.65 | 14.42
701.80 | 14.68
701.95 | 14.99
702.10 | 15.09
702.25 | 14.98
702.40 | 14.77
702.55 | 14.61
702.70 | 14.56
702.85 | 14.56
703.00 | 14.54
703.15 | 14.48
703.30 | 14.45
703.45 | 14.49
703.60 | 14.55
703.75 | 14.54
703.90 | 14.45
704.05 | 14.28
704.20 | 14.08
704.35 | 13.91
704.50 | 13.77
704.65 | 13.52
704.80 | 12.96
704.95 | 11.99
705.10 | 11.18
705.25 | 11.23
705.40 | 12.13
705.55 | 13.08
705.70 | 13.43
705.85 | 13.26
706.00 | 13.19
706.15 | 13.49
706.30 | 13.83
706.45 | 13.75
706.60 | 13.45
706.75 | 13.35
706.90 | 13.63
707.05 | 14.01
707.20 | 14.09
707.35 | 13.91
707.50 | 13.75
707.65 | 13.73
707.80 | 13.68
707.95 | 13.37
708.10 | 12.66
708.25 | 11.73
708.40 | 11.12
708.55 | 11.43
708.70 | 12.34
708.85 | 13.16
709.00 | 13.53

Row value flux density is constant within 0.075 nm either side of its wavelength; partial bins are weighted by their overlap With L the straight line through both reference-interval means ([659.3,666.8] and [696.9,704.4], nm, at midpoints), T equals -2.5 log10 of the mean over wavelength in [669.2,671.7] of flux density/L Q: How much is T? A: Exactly 0.12 mag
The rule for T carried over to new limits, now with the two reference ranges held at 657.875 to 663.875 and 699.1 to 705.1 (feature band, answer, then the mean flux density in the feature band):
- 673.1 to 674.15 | 0.16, 14.6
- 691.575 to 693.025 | 0.04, 14.6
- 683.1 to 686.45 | 0.09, 14.5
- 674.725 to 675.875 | 0.13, 14.9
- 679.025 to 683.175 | 0.12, 14.5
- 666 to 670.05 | 0.18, 14.8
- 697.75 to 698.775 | -0.05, 15.2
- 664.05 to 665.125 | 0.16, 15.3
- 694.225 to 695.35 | 0.01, 14.7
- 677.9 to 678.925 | 0.16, 14.1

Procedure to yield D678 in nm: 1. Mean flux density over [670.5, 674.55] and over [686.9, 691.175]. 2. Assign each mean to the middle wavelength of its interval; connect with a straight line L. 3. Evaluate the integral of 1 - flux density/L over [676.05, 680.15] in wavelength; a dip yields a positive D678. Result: 0.16 nm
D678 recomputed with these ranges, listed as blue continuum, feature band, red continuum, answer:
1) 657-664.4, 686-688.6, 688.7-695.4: 0.096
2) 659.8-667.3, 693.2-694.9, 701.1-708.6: -0.092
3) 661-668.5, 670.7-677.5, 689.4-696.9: 0.495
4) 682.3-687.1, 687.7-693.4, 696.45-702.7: -0.266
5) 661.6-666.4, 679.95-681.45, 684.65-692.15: 0.085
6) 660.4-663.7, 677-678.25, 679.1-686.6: 0.068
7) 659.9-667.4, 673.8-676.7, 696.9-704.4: 0.182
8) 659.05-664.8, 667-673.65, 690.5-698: 0.768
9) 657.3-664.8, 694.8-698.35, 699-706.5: -0.039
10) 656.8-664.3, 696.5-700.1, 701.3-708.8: -0.050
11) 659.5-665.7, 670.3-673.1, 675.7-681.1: 0.217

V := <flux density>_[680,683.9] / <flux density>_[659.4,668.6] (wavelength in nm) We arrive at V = 0.9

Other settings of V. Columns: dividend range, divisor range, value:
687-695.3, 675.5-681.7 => 1.07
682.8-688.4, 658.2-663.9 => 0.82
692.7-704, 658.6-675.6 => 0.94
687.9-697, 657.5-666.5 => 0.87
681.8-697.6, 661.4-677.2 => 1.00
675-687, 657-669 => 0.84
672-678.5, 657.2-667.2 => 0.83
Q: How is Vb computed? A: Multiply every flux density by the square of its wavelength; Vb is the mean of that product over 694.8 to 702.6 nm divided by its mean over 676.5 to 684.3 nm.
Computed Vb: 1.08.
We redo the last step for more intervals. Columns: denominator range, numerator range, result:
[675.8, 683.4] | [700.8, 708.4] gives 1.05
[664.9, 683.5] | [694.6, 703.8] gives 1.08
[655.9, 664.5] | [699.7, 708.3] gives 0.82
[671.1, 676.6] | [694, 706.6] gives 1.07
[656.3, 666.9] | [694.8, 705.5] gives 0.89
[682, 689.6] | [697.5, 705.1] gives 1.01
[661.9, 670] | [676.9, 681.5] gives 0.98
